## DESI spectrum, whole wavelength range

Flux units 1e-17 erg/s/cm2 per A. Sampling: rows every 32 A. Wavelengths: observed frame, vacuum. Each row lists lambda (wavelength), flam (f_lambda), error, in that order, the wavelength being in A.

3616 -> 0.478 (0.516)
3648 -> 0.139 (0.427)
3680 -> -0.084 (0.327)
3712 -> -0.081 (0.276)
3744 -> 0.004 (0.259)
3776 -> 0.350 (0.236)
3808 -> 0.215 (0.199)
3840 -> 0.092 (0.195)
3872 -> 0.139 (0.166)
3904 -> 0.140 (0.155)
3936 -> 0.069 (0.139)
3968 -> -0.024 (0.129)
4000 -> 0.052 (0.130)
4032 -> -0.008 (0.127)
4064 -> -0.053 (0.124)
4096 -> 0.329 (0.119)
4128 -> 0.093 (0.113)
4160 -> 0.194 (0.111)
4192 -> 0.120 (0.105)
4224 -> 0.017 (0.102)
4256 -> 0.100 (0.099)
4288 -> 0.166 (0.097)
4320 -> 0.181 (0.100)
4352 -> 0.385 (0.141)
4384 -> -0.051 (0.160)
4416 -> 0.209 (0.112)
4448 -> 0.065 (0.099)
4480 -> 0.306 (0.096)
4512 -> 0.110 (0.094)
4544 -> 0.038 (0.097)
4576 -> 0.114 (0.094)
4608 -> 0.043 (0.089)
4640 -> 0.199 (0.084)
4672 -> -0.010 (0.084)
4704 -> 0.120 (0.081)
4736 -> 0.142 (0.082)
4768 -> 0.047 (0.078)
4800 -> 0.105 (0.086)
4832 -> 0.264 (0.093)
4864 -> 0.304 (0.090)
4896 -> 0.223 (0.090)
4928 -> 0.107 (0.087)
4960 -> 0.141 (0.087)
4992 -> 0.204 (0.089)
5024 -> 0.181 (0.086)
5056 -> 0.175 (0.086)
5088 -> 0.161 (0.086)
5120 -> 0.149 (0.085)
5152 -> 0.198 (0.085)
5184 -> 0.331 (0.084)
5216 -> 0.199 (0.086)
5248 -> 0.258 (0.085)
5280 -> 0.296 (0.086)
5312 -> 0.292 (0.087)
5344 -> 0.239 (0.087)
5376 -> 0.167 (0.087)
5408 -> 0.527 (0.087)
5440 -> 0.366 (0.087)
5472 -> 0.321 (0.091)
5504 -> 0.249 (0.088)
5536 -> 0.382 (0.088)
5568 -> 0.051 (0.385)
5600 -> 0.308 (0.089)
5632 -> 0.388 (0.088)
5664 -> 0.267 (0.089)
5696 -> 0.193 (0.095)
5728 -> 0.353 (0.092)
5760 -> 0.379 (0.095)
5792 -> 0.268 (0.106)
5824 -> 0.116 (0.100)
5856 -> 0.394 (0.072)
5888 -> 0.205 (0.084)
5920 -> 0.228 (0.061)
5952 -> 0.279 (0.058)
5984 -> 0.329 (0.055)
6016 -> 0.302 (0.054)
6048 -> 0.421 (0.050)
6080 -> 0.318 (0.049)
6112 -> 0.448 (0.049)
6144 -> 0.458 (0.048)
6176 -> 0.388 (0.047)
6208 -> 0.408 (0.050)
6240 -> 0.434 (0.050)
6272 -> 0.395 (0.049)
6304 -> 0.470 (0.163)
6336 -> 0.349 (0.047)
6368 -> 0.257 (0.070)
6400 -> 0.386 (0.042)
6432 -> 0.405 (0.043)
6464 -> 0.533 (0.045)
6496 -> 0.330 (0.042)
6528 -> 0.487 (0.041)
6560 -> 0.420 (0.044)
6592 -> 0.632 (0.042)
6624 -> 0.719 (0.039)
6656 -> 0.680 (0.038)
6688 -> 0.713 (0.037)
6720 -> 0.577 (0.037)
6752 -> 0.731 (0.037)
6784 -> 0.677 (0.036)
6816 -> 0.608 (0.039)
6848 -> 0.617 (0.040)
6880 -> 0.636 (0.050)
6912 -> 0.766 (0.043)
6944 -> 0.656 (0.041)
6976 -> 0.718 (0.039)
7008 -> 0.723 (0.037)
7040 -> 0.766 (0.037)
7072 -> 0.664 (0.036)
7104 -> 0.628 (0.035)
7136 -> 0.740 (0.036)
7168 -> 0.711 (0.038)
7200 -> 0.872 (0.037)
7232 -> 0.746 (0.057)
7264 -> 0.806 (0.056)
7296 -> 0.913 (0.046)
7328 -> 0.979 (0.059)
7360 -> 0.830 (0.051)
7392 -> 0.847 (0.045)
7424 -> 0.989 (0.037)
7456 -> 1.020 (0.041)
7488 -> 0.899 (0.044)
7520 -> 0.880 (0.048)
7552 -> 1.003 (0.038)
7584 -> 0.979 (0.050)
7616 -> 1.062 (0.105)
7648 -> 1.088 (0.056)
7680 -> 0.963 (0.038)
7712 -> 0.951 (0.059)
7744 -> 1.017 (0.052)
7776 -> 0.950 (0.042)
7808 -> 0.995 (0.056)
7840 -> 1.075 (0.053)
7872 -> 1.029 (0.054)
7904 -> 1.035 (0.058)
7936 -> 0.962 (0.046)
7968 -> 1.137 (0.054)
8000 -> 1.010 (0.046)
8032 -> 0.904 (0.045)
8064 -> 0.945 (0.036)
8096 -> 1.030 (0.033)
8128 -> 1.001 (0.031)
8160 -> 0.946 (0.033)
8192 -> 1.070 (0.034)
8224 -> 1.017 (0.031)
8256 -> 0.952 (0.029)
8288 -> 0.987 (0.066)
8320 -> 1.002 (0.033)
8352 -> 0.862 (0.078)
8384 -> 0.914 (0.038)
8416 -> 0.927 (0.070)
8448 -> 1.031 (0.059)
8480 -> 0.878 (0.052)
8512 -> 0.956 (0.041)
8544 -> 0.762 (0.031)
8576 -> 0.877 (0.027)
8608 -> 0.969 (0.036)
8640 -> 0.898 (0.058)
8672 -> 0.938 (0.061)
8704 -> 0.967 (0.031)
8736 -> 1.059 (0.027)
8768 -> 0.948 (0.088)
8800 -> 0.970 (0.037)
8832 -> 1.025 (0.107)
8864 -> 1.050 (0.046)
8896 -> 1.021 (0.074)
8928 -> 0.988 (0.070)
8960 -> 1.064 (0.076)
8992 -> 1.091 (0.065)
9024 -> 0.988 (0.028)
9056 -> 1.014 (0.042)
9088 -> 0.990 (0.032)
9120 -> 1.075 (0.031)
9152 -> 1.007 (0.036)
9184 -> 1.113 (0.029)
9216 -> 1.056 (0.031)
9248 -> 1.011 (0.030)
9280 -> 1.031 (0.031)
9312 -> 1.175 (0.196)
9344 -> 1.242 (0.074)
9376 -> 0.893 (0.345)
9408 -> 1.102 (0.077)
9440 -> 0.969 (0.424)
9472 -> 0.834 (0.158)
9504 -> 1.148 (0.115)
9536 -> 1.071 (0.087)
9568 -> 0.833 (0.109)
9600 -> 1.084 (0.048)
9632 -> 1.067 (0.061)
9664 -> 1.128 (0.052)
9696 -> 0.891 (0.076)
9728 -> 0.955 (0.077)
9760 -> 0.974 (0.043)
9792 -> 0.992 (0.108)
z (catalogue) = 0.65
